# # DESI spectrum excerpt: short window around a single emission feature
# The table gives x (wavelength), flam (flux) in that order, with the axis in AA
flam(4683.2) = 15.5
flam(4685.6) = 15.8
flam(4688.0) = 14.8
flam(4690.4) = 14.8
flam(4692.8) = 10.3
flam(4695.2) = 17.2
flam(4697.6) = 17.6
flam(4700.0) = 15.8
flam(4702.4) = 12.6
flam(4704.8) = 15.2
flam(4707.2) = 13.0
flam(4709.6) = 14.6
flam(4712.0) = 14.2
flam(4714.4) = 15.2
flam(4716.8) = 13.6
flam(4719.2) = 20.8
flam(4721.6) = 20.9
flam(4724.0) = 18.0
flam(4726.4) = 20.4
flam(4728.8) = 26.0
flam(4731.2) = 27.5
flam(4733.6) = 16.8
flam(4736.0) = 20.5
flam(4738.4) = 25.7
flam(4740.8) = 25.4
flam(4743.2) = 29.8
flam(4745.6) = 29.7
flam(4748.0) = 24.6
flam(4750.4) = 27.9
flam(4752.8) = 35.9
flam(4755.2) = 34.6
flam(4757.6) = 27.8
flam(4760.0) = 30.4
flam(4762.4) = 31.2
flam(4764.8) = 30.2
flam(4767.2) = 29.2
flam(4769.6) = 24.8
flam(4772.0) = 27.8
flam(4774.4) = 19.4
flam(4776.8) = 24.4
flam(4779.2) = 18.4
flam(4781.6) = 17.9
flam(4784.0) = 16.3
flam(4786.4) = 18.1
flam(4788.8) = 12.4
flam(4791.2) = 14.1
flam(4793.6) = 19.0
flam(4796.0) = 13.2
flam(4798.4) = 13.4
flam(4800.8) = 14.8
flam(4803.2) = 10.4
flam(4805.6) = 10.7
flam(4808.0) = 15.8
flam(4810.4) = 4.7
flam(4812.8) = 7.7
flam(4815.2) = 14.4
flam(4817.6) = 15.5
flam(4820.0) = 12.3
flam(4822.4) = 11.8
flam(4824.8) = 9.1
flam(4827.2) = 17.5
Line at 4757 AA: C IV 1549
